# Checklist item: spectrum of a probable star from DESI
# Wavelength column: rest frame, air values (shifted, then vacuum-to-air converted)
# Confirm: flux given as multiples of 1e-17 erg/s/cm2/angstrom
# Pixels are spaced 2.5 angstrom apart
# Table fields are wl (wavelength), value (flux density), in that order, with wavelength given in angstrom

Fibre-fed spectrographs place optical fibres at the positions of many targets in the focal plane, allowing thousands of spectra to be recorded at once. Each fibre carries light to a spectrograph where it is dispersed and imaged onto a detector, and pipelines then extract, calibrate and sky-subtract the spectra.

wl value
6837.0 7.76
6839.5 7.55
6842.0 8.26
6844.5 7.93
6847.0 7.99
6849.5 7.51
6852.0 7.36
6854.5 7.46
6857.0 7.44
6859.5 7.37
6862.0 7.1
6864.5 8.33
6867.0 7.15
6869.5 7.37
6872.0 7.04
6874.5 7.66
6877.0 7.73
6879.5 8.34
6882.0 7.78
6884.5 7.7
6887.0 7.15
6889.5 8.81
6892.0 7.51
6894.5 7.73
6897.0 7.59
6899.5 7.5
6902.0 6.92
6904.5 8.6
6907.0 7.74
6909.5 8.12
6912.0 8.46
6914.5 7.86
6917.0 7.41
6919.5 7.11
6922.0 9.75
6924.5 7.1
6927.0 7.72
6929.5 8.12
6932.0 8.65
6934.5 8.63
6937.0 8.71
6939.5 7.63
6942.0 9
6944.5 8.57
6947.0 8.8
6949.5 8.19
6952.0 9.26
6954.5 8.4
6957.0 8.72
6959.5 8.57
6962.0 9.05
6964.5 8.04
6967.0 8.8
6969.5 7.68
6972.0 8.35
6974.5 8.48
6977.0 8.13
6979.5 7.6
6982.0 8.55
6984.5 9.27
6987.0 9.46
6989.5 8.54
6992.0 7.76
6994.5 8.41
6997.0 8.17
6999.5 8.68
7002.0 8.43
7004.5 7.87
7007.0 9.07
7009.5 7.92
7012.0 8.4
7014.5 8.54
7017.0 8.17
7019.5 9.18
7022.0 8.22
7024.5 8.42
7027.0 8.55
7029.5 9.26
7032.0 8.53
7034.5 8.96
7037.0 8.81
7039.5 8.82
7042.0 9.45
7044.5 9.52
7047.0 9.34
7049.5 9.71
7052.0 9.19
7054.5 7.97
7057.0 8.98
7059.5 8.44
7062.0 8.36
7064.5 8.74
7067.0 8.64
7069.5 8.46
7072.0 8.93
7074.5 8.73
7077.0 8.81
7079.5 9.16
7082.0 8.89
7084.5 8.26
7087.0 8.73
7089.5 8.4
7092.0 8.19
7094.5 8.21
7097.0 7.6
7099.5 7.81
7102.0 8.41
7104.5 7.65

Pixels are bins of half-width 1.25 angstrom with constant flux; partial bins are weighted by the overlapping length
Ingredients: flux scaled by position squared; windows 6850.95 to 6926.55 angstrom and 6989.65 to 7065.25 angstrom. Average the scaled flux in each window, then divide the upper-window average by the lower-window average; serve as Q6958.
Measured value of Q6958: 1.17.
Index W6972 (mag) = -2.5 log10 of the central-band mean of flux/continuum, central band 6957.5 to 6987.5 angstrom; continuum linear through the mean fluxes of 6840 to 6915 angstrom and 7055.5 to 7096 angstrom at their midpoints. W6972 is -0.04 mag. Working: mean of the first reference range 7.71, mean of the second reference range 8.61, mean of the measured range 8.48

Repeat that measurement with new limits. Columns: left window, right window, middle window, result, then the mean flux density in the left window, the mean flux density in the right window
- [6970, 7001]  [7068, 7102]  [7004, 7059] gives -0.041 mag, 8.43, 8.47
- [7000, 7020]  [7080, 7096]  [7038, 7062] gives -0.070 mag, 8.43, 8.47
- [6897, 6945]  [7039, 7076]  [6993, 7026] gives 0.023 mag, 8.06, 8.89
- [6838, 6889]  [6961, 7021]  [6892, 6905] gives 0.035 mag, 7.63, 8.44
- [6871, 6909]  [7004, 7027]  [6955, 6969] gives -0.056 mag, 7.73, 8.45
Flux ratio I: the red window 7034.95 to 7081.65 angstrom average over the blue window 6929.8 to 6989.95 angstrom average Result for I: 1.0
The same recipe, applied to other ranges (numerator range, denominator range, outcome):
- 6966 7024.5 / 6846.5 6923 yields 1.09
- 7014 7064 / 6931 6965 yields 1.03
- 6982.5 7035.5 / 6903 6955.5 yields 1.04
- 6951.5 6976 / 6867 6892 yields 1.11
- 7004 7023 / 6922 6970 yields 1.00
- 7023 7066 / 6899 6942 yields 1.10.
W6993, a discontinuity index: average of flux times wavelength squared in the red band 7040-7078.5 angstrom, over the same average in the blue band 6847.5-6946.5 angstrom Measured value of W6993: 1.19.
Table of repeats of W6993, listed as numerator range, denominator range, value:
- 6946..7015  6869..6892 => 1.13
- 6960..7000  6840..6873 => 1.16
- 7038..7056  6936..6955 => 1.10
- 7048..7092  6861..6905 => 1.20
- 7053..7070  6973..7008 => 1.03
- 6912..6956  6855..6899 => 1.11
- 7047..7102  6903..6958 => 1.08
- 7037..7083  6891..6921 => 1.20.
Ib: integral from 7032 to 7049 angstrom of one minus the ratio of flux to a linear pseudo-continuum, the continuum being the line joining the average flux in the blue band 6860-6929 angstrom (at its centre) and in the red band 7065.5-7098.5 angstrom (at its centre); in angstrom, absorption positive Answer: -1.6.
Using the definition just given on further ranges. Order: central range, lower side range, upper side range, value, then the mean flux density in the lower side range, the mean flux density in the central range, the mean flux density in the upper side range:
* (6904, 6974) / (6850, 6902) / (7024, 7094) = -2.8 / 7.59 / 8.32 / 8.79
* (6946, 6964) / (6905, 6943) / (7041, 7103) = -0.9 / 8.14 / 8.68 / 8.68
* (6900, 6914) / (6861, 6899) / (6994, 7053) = -0.1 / 7.67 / 7.94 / 8.74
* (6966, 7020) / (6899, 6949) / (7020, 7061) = 1.0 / 8.13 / 8.42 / 8.89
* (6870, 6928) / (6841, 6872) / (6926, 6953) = 1.8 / 7.58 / 7.79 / 8.48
